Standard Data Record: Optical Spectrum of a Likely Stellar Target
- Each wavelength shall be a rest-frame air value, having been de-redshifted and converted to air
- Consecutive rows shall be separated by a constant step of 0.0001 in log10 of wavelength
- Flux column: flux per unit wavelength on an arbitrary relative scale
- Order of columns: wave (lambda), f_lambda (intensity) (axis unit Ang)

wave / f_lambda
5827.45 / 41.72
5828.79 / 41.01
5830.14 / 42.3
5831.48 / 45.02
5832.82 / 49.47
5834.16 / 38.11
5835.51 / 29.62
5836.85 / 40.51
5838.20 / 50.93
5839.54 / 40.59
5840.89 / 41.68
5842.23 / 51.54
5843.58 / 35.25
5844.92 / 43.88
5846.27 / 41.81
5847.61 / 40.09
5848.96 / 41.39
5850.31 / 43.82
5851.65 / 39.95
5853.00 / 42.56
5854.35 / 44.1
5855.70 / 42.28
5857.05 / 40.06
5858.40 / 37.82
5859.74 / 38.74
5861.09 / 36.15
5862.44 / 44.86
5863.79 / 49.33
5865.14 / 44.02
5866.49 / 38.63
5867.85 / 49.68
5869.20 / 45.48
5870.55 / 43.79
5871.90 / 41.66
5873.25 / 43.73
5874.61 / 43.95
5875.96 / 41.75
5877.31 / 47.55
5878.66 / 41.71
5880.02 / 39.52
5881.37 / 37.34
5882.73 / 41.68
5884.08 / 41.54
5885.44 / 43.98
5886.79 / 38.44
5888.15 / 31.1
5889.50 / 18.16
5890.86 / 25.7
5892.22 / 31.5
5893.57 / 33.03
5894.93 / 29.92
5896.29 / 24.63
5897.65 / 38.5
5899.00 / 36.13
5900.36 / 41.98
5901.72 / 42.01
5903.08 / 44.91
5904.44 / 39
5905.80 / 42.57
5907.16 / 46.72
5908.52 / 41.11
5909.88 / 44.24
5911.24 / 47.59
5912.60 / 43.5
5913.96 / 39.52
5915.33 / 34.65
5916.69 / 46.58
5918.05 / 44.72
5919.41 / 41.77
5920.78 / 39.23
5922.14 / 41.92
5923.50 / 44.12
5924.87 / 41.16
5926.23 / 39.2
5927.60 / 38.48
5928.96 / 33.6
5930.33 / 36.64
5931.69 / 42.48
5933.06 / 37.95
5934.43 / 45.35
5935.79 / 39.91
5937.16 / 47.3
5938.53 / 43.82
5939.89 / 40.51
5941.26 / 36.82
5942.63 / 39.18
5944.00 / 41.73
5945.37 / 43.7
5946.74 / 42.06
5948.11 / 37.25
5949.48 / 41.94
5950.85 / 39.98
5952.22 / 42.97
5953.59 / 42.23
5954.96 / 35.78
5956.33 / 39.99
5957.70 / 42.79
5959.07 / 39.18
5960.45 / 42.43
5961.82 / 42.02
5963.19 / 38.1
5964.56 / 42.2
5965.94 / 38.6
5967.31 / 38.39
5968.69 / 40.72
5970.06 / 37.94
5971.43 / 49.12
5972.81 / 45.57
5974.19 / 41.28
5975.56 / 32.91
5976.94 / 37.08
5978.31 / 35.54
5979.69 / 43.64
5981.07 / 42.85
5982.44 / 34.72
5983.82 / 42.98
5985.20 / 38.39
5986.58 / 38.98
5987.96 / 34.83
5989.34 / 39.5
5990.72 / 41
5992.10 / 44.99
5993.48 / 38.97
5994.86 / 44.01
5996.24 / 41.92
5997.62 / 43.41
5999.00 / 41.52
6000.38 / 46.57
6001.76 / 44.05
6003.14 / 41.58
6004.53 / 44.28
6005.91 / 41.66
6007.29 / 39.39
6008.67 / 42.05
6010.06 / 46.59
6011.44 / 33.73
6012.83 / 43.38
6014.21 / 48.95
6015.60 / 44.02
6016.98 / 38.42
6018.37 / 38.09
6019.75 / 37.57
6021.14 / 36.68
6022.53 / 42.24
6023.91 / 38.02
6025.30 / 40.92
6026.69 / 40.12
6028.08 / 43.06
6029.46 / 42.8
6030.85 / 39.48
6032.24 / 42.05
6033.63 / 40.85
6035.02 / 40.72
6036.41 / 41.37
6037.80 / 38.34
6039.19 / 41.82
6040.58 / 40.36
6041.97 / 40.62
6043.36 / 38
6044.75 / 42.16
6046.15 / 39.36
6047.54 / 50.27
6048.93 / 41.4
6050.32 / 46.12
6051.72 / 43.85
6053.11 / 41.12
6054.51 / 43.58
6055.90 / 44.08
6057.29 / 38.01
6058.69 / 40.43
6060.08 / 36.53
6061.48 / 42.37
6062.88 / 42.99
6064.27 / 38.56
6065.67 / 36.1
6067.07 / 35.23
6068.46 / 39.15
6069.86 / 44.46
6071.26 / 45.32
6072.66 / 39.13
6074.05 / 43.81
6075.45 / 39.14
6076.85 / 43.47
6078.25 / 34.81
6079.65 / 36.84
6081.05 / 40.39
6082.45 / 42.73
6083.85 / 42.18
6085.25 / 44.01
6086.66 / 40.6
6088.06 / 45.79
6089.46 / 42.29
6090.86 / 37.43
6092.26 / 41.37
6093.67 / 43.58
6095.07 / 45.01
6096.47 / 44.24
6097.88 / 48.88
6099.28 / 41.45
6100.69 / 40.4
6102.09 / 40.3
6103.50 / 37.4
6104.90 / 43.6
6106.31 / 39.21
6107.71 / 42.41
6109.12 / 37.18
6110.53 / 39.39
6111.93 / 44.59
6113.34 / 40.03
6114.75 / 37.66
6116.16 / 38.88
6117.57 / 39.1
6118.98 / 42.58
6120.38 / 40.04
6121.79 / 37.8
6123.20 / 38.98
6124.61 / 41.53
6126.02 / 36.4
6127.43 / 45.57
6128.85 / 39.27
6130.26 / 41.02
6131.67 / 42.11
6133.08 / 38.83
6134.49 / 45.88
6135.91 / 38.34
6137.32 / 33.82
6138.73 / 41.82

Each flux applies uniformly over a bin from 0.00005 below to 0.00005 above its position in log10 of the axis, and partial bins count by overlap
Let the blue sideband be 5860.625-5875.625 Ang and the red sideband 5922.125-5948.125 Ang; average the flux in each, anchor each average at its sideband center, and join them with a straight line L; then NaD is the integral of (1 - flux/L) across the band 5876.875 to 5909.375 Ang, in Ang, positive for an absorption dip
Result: 4.0 Ang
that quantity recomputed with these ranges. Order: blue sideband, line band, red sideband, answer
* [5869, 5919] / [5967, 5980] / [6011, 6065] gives 0.1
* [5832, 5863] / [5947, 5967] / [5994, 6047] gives 0.5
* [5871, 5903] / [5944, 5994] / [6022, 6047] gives -1.4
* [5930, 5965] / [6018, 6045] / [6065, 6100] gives 0.7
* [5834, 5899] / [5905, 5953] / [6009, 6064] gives -1.3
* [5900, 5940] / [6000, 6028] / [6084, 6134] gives 0.0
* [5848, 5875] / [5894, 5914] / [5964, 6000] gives 0.8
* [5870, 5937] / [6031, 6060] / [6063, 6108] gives -0.5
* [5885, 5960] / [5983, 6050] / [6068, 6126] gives -1.6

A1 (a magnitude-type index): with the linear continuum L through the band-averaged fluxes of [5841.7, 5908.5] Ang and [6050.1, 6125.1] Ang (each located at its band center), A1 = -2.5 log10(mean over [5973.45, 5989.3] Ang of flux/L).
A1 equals 0.06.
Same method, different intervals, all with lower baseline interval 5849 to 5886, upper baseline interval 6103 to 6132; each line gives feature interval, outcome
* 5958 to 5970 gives 0.04 mag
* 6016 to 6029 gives 0.04 mag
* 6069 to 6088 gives -0.02 mag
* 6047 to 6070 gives -0.01 mag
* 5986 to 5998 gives 0.01 mag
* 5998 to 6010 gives -0.04 mag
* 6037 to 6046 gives 0.02 mag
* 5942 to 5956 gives 0.03 mag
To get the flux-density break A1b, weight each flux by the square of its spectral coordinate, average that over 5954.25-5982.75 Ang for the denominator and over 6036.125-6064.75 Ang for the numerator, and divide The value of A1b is 1.1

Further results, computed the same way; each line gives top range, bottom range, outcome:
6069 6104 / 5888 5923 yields 1.16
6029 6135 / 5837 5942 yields 1.08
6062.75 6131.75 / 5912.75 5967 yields 1.06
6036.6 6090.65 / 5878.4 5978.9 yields 1.09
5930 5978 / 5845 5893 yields 1.04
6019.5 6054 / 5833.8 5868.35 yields 1.05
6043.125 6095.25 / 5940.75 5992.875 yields 1.06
